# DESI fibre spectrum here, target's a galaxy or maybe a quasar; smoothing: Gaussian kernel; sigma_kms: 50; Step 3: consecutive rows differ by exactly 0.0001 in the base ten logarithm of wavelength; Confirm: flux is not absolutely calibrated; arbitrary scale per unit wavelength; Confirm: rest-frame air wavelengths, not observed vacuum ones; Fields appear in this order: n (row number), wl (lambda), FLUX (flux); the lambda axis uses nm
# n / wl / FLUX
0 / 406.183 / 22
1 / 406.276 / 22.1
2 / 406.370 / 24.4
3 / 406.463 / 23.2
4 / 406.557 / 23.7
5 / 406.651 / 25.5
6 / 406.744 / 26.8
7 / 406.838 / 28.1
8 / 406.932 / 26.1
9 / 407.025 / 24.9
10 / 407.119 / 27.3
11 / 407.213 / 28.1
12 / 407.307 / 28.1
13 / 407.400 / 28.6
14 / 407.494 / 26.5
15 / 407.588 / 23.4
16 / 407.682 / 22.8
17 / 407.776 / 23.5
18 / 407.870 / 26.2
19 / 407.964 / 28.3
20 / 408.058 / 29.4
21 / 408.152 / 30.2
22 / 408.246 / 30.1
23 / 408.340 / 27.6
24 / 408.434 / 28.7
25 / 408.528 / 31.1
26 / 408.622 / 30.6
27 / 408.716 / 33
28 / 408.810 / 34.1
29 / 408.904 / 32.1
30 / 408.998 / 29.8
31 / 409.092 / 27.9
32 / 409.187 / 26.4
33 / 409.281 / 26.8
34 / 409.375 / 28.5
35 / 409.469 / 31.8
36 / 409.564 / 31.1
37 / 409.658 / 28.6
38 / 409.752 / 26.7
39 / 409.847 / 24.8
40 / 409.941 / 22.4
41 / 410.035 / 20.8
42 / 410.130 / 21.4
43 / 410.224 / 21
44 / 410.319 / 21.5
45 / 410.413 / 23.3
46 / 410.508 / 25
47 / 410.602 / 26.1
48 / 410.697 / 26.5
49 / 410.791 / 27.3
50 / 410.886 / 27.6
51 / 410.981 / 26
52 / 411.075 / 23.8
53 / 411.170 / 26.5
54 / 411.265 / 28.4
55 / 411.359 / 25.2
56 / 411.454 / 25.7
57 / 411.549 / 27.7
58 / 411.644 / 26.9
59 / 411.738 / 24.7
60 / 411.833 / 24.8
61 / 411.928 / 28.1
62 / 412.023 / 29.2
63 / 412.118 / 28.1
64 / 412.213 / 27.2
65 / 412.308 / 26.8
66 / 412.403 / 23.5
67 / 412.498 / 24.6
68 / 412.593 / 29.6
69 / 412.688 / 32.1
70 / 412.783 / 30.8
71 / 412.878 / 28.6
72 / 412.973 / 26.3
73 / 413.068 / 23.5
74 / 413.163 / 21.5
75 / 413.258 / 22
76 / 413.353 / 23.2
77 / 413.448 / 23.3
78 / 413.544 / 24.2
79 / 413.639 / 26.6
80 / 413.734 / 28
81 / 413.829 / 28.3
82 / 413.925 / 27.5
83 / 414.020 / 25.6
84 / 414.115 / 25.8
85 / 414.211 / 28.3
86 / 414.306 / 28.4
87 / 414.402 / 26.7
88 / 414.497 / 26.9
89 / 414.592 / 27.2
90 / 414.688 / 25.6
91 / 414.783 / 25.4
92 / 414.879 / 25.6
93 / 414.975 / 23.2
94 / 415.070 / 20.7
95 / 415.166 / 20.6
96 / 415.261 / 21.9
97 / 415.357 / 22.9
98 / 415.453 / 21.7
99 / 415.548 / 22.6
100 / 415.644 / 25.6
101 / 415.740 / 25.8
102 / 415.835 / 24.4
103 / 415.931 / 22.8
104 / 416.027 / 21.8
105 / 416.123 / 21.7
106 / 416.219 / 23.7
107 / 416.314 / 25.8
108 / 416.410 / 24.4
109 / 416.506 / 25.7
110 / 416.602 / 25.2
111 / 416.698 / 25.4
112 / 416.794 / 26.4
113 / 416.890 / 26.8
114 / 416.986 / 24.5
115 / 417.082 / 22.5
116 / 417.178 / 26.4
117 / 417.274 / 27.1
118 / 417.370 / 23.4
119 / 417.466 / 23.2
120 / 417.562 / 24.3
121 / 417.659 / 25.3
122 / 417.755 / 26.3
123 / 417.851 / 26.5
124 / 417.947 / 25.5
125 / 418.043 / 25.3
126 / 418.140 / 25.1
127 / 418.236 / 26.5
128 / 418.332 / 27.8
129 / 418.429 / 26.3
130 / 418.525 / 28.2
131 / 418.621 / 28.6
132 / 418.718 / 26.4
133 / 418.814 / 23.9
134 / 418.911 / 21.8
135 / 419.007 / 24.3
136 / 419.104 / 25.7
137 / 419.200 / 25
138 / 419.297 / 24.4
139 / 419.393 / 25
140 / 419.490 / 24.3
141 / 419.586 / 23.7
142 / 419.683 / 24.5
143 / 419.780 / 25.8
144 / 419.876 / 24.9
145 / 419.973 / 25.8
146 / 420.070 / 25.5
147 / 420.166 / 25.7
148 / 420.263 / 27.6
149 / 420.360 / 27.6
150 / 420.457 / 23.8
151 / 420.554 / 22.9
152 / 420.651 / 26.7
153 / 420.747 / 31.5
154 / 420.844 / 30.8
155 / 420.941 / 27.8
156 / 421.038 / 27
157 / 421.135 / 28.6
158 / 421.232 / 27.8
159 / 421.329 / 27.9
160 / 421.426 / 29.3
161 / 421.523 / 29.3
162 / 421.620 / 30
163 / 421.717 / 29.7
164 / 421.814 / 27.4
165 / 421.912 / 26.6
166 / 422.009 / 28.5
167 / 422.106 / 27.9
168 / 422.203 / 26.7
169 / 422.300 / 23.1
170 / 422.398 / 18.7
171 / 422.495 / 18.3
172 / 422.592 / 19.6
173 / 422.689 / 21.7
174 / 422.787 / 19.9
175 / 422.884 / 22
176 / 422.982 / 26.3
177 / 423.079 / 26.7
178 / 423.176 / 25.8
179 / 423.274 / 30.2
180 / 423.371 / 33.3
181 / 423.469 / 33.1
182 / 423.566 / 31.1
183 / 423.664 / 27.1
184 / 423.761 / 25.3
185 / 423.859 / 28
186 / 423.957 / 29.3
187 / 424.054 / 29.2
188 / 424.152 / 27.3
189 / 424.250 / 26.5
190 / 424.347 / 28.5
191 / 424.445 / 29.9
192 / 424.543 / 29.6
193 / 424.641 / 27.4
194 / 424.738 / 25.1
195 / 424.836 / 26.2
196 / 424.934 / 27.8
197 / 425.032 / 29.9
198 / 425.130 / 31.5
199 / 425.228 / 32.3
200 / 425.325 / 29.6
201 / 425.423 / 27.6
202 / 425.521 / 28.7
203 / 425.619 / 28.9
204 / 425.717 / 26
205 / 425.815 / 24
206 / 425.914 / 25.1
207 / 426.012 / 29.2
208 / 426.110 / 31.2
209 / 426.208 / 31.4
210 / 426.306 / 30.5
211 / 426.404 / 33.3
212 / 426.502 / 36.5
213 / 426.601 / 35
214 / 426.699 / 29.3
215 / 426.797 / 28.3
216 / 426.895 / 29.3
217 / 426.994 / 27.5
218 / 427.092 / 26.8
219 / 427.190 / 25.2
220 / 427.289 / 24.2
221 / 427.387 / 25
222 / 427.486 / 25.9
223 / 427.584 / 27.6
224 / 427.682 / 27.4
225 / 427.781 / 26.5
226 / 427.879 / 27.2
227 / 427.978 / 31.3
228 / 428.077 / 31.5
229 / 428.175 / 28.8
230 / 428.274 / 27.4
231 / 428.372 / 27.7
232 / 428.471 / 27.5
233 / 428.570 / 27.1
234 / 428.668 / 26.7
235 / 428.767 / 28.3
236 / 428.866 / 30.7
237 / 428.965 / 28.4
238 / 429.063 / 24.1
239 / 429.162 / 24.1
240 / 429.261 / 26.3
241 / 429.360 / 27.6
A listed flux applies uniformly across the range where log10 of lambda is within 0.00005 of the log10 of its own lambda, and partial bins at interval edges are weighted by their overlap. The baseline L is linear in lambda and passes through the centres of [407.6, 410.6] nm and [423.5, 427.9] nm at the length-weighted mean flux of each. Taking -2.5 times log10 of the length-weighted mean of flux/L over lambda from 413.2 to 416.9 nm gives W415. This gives 0.119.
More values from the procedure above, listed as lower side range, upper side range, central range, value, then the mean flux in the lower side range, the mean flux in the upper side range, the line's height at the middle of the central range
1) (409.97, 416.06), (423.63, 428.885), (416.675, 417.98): 0.046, 25.4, 28.4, 26.4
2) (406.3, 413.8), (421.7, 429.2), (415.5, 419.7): 0.088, 26.6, 27.6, 27.1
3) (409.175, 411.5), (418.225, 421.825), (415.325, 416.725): 0.098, 25.7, 26.6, 26.2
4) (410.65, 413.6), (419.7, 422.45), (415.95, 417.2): 0.086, 26.2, 26.9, 26.6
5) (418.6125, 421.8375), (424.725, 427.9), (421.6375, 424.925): 0.037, 26.5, 28.5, 27.5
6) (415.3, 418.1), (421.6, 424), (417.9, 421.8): -0.044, 24.6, 26.2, 25.4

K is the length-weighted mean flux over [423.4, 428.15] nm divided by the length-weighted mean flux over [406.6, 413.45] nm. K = 1.07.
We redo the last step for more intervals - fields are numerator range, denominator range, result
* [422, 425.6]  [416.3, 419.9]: 1.07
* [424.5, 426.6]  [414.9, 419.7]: 1.19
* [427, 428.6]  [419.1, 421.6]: 1.03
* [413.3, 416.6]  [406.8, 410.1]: 0.89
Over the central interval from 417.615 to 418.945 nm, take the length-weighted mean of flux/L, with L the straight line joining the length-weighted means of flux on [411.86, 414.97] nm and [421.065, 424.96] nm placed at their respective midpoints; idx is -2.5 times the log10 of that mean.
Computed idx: 0.03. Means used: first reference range 26.5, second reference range 26.9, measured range 26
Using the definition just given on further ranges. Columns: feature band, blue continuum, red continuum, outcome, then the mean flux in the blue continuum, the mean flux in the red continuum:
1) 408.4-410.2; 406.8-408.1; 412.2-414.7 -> -0.07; 26.5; 26.4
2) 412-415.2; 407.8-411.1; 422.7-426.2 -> 0.06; 27.3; 28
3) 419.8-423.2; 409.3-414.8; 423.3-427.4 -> 0.08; 26.2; 28.9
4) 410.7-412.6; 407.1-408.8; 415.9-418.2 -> 0.01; 28.1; 24.8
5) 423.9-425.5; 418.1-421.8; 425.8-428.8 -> -0.03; 26.5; 28.5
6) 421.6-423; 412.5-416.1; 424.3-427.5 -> 0.14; 25.2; 28.7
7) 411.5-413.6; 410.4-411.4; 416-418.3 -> -0.02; 26.1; 25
